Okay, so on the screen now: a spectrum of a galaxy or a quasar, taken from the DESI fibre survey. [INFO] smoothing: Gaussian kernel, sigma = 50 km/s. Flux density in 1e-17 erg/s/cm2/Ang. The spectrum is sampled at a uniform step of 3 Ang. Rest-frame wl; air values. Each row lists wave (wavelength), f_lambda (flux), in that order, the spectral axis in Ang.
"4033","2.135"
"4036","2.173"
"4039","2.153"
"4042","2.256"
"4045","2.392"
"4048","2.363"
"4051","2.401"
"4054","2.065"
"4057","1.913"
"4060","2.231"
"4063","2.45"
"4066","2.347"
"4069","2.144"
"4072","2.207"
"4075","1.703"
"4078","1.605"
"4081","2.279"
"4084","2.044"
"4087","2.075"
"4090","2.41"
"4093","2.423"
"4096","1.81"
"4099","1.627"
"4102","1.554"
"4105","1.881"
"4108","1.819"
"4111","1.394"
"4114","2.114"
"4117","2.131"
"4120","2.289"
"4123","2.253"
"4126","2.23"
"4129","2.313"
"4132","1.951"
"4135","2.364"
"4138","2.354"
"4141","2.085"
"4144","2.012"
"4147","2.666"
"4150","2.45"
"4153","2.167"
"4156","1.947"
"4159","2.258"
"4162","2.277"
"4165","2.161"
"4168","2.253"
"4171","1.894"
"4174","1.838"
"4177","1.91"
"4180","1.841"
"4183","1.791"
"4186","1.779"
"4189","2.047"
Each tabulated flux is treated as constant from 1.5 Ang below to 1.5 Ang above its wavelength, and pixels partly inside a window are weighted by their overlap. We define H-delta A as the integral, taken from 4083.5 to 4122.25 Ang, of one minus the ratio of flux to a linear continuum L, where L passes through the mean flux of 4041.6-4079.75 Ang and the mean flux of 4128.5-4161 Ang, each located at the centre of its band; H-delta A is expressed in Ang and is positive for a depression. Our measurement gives 4.0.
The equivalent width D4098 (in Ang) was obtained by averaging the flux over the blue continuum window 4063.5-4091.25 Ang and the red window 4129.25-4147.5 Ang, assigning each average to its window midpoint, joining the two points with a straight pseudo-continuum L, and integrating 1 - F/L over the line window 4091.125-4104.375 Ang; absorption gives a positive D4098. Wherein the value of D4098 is 1.7 Ang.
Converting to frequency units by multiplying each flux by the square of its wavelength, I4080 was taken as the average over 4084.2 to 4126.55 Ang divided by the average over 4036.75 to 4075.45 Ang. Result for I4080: 0.9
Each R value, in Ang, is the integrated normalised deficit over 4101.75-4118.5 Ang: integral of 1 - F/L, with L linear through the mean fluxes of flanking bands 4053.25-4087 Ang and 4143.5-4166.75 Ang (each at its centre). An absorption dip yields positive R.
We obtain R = 2.56 Ang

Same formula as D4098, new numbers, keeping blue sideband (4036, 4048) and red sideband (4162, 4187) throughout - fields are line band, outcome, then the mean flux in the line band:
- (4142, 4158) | -1.82 Ang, 2.24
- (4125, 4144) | -1.38 Ang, 2.2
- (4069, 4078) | 1.09 Ang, 1.93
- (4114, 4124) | -0.57 Ang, 2.21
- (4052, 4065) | 0.28 Ang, 2.18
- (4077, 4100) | 1.13 Ang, 2.05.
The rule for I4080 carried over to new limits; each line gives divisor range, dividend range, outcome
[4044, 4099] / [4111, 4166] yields 1.06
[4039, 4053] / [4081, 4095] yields 0.98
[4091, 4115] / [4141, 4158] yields 1.25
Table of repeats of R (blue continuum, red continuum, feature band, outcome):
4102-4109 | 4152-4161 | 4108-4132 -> -2.4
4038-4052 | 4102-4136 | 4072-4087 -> 1.6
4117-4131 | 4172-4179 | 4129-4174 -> -3.3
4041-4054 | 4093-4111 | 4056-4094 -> -2.0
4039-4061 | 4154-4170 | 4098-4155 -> 2.5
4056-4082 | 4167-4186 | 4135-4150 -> -2.6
